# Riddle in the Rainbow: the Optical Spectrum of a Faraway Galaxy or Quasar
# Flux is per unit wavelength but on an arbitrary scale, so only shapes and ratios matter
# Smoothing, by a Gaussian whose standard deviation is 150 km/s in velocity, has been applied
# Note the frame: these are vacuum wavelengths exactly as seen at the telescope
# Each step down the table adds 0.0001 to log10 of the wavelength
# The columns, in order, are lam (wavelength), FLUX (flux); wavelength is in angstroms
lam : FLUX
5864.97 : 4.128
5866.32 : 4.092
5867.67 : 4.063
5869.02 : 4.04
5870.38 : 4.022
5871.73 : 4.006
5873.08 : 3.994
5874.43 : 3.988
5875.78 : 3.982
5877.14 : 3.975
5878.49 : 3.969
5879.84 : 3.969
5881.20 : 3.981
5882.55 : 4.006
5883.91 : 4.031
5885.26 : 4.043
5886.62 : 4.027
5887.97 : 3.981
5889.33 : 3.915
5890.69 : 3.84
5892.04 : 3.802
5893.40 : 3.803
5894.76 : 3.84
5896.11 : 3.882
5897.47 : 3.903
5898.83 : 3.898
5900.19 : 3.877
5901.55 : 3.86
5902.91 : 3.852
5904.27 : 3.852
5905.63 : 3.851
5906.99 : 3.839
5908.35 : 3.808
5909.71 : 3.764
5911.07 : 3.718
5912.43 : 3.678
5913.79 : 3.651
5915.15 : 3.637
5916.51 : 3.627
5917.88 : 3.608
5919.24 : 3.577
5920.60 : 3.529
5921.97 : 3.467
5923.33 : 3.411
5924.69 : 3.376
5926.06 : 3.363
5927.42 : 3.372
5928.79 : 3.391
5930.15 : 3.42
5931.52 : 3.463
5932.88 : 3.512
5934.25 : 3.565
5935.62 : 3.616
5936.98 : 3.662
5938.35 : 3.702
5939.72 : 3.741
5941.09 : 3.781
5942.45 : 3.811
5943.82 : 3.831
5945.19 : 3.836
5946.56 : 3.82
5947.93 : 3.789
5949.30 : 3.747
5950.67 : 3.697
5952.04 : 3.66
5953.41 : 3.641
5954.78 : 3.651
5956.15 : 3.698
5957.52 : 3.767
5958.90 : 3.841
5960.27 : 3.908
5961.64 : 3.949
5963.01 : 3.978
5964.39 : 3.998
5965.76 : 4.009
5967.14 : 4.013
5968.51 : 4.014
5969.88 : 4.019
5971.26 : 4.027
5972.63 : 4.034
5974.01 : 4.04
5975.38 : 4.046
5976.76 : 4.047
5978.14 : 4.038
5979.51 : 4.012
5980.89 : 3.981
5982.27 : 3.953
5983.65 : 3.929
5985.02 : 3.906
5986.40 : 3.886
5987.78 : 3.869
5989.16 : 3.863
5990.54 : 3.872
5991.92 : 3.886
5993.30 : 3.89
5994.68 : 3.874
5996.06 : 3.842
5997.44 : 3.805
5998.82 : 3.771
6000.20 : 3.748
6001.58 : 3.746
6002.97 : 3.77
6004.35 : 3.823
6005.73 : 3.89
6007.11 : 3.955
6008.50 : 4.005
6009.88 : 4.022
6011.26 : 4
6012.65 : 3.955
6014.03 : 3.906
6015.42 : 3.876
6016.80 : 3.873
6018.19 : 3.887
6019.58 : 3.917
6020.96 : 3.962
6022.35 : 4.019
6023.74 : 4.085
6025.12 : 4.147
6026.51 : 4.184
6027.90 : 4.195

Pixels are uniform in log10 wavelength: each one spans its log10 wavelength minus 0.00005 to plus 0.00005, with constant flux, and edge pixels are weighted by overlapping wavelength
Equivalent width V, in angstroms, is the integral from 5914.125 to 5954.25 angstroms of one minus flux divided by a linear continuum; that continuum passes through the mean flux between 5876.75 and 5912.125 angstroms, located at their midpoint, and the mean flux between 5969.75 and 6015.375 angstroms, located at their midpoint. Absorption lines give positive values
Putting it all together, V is 3.0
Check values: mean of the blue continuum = 3.89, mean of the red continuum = 3.92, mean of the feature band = 3.61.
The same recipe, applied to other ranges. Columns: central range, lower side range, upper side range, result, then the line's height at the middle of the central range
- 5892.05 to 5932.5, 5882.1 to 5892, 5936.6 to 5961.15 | 2.2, 3.88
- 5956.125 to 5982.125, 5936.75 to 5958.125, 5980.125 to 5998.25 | -1.1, 3.82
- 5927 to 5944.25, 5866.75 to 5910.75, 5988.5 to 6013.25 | 1.3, 3.9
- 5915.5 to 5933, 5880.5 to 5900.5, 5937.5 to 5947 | 1.6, 3.83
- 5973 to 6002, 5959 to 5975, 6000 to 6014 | 0.3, 3.95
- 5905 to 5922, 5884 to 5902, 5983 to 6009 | 0.9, 3.89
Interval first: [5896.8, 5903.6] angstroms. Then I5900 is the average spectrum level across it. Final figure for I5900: 3.87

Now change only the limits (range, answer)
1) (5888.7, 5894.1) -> 3.84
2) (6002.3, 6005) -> 3.8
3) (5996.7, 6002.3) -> 3.77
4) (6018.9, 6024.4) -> 4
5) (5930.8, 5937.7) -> 3.56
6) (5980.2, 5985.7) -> 3.94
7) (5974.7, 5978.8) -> 4.04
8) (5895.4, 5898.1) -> 3.9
